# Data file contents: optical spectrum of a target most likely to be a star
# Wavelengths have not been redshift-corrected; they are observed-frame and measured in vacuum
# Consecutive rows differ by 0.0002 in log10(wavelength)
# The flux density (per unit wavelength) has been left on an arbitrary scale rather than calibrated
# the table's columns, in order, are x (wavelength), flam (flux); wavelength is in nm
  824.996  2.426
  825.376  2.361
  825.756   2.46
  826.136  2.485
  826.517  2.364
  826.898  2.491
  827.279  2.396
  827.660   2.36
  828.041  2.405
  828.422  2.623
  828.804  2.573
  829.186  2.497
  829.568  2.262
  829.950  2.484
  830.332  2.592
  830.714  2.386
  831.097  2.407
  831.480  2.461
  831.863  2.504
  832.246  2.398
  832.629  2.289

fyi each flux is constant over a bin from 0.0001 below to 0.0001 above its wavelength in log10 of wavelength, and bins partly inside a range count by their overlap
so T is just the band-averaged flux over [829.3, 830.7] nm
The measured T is 2.44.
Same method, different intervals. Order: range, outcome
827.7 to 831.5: 2.47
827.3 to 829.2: 2.48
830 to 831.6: 2.46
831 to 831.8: 2.45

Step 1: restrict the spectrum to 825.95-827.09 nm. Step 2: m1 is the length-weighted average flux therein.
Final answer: 2.44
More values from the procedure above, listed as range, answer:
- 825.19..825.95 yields 2.41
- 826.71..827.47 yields 2.44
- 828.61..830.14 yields 2.45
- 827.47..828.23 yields 2.38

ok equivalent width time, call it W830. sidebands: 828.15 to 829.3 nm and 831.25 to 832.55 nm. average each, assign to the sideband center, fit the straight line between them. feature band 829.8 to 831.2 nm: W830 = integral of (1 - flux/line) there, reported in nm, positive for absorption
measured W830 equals 0.01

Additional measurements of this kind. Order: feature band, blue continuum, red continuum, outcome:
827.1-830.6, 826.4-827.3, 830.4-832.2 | -0.043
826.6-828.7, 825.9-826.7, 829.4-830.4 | -0.022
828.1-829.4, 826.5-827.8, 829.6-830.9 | -0.057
